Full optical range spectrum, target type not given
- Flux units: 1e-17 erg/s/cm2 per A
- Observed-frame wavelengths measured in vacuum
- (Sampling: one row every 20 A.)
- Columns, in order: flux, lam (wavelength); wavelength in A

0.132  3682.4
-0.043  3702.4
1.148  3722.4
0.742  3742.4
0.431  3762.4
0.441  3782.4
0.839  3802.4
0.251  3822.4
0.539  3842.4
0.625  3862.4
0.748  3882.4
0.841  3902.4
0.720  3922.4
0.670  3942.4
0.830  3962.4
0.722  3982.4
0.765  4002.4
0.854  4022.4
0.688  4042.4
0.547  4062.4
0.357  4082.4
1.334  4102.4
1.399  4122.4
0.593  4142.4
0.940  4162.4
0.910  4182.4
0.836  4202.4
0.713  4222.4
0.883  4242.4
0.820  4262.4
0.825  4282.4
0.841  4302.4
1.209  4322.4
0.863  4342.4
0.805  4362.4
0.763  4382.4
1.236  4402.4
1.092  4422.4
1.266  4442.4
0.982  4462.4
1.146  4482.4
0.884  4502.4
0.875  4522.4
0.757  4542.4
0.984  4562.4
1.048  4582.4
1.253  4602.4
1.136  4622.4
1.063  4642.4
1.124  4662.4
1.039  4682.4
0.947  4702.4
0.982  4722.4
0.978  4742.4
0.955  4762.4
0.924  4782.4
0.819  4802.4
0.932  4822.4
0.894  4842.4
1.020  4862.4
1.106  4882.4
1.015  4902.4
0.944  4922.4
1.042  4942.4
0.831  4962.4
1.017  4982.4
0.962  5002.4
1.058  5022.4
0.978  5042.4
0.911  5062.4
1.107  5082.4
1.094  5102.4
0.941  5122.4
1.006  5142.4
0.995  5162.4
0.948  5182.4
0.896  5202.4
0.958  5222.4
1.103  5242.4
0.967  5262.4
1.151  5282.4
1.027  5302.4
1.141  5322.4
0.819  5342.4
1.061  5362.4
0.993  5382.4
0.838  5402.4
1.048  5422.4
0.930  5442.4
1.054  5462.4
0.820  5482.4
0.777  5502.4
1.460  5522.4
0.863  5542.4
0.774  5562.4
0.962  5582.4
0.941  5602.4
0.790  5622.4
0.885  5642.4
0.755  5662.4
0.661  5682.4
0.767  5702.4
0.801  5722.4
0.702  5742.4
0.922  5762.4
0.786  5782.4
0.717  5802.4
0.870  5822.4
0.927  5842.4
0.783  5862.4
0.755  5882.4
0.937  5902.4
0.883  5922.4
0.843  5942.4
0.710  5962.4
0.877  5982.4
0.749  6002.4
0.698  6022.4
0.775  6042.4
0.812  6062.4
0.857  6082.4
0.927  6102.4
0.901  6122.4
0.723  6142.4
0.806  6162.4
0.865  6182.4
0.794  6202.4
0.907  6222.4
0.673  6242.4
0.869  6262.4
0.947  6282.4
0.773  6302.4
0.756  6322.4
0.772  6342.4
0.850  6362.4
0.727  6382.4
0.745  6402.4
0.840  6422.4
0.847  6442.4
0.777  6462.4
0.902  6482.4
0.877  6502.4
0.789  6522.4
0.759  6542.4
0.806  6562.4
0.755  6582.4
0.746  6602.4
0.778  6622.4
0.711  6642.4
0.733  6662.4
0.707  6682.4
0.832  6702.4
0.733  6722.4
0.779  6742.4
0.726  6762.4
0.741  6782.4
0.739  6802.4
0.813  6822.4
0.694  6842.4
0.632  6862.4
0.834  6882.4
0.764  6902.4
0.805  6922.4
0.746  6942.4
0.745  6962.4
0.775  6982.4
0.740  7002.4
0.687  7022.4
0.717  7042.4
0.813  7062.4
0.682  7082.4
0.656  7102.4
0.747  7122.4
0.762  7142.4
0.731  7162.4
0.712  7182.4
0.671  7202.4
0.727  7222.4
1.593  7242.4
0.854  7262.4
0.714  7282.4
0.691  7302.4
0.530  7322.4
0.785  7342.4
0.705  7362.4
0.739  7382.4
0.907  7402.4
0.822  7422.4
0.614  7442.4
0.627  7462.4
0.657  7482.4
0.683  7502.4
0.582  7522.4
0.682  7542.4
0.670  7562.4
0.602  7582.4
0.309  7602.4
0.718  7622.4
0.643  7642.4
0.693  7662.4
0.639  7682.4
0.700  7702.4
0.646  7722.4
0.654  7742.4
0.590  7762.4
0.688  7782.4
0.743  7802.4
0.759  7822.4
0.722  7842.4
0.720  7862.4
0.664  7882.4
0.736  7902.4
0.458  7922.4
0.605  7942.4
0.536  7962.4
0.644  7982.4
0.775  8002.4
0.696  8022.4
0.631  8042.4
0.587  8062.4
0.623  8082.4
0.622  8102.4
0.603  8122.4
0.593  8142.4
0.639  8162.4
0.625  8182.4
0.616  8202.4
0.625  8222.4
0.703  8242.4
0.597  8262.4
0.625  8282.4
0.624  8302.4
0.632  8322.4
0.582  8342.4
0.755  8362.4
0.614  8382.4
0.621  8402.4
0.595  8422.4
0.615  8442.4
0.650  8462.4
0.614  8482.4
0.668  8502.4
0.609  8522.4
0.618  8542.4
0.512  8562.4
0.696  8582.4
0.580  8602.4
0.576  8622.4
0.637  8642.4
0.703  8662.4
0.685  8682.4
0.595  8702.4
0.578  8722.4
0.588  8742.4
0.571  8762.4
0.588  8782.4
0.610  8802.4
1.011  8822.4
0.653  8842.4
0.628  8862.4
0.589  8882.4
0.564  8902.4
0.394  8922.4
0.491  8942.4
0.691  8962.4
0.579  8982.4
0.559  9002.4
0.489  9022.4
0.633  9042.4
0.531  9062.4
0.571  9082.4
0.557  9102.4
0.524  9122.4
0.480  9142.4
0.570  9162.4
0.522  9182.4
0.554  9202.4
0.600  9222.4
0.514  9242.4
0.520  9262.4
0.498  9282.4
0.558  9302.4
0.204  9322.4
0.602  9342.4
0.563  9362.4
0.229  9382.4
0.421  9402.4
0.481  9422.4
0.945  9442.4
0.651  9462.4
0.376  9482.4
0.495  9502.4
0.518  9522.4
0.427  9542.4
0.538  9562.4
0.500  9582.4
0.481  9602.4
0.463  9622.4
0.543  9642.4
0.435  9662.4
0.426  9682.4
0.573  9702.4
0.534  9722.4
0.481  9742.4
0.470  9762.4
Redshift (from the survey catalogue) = 0.10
